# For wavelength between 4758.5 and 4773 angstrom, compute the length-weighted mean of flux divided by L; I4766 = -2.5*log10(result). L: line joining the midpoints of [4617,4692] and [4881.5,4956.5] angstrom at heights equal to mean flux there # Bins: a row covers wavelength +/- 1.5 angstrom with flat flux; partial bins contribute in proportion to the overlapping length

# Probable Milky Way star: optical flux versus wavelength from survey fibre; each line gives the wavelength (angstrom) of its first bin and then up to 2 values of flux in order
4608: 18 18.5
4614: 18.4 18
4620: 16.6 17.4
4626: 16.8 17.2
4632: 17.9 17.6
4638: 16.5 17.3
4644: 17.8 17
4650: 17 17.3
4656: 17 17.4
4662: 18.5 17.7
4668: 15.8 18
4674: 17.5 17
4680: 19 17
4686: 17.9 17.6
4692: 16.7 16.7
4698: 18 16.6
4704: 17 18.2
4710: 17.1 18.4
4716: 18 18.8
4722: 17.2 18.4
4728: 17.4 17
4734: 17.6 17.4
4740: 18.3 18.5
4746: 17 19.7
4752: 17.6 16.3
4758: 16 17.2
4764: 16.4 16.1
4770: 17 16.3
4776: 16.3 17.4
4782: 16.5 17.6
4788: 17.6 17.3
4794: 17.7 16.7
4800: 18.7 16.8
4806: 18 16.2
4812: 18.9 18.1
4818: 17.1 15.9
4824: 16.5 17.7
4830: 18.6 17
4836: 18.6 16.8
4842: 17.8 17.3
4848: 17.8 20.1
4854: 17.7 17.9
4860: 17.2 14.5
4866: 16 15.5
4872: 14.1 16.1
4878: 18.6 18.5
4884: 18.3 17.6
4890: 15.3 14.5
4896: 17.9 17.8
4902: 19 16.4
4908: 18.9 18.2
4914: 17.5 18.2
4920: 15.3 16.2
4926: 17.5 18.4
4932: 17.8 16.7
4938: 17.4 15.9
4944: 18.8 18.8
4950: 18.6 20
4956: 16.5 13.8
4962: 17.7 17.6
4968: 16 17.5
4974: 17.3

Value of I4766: 0.05 mag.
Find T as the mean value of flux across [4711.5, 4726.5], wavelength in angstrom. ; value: 18.2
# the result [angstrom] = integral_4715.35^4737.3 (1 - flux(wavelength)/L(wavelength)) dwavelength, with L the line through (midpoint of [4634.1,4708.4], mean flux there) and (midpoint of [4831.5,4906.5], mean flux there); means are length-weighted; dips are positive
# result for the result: -0.6 angstrom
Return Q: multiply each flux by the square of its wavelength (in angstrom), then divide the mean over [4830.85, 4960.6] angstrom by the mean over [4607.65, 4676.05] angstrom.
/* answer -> 1.10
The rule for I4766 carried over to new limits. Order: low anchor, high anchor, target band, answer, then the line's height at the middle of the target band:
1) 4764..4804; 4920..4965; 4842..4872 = 0.01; 17.2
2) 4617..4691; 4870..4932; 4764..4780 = 0.05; 17.3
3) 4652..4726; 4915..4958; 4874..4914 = 0.00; 17.5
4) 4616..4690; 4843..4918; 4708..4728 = -0.04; 17.3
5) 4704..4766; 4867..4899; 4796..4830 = -0.02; 17.1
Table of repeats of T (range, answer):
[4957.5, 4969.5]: 16.3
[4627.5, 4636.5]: 17.6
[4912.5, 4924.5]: 16.8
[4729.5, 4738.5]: 17.3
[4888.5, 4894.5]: 14.9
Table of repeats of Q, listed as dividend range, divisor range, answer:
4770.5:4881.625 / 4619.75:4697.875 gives 1.07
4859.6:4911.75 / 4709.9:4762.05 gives 1.02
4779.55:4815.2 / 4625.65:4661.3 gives 1.08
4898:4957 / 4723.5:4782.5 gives 1.10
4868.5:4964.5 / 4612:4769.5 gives 1.09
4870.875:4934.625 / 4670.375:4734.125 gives 1.07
